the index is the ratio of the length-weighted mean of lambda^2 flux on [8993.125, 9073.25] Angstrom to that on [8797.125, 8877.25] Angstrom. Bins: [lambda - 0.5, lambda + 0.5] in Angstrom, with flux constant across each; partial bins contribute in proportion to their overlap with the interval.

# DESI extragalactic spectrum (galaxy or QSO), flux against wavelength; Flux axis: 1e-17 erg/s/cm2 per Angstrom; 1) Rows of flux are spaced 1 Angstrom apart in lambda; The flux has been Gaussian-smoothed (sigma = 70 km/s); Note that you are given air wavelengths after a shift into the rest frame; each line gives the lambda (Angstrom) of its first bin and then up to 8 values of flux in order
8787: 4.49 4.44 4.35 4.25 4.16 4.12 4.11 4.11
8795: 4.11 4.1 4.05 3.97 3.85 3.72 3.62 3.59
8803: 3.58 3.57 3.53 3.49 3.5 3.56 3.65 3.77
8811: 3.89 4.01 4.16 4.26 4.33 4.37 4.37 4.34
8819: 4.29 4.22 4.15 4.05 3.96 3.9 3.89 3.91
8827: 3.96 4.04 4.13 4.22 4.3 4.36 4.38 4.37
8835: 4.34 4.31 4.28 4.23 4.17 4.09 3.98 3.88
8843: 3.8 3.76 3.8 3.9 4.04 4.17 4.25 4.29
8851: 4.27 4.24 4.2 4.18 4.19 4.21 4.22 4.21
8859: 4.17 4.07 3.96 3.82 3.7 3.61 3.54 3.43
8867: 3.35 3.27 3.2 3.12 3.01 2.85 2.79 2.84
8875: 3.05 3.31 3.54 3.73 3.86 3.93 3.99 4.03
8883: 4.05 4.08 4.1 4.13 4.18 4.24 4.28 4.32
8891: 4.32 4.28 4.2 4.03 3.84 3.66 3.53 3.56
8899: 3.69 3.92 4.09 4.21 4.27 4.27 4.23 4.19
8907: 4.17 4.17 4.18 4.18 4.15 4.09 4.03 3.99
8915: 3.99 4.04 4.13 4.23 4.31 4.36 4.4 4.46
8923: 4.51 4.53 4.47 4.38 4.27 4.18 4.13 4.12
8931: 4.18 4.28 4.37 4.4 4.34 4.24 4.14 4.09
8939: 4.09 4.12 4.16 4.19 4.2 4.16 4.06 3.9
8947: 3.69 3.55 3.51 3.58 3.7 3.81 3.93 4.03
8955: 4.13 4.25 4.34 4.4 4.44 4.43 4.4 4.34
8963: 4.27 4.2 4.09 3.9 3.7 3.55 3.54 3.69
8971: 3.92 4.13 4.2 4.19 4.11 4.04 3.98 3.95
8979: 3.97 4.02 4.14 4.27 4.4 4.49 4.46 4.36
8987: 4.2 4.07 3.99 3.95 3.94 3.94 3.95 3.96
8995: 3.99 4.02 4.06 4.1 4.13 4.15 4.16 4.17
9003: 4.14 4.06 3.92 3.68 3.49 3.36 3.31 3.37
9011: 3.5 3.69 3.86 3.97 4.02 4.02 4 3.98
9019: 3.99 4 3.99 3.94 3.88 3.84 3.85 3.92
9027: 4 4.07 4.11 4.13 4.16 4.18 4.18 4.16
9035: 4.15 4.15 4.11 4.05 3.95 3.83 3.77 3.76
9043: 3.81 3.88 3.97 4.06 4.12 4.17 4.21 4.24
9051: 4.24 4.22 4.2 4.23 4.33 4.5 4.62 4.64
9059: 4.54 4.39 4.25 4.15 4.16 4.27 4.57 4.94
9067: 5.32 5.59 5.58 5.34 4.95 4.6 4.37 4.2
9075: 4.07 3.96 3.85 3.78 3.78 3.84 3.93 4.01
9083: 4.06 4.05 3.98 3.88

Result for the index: 1.11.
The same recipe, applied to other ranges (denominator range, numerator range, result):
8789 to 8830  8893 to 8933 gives 1.07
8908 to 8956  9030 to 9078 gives 1.07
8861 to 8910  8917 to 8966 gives 1.11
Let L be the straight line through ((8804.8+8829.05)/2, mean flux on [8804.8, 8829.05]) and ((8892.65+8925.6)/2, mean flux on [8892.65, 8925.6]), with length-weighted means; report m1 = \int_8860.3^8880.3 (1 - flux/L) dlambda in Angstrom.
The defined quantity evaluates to 3.3 Angstrom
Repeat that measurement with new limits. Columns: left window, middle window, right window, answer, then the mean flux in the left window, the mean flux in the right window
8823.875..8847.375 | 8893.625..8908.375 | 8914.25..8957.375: 0.5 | 4.09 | 4.14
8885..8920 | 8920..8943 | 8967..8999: -1.1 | 4.1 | 4.05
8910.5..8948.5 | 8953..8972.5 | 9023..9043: 0.2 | 4.18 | 4.01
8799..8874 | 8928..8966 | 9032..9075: 0.2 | 3.92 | 4.35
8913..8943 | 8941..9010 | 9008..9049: 1.4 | 4.24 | 3.94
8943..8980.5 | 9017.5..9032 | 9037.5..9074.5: 0.9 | 4.01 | 4.38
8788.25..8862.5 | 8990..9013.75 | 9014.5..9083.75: 1.7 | 4.05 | 4.2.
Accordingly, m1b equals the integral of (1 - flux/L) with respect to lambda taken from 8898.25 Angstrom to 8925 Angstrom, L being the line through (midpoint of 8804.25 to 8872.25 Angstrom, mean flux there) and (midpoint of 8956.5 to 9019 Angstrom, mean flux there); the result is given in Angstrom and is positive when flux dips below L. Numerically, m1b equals -1.3 Angstrom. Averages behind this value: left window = 3.97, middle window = 4.18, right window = 4.02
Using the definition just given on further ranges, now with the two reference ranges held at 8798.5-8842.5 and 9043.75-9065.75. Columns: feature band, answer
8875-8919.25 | 0.8 Angstrom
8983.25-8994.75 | 0.2 Angstrom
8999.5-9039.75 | 2.9 Angstrom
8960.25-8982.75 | 0.8 Angstrom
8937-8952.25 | 0.8 Angstrom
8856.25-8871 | 1.4 Angstrom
